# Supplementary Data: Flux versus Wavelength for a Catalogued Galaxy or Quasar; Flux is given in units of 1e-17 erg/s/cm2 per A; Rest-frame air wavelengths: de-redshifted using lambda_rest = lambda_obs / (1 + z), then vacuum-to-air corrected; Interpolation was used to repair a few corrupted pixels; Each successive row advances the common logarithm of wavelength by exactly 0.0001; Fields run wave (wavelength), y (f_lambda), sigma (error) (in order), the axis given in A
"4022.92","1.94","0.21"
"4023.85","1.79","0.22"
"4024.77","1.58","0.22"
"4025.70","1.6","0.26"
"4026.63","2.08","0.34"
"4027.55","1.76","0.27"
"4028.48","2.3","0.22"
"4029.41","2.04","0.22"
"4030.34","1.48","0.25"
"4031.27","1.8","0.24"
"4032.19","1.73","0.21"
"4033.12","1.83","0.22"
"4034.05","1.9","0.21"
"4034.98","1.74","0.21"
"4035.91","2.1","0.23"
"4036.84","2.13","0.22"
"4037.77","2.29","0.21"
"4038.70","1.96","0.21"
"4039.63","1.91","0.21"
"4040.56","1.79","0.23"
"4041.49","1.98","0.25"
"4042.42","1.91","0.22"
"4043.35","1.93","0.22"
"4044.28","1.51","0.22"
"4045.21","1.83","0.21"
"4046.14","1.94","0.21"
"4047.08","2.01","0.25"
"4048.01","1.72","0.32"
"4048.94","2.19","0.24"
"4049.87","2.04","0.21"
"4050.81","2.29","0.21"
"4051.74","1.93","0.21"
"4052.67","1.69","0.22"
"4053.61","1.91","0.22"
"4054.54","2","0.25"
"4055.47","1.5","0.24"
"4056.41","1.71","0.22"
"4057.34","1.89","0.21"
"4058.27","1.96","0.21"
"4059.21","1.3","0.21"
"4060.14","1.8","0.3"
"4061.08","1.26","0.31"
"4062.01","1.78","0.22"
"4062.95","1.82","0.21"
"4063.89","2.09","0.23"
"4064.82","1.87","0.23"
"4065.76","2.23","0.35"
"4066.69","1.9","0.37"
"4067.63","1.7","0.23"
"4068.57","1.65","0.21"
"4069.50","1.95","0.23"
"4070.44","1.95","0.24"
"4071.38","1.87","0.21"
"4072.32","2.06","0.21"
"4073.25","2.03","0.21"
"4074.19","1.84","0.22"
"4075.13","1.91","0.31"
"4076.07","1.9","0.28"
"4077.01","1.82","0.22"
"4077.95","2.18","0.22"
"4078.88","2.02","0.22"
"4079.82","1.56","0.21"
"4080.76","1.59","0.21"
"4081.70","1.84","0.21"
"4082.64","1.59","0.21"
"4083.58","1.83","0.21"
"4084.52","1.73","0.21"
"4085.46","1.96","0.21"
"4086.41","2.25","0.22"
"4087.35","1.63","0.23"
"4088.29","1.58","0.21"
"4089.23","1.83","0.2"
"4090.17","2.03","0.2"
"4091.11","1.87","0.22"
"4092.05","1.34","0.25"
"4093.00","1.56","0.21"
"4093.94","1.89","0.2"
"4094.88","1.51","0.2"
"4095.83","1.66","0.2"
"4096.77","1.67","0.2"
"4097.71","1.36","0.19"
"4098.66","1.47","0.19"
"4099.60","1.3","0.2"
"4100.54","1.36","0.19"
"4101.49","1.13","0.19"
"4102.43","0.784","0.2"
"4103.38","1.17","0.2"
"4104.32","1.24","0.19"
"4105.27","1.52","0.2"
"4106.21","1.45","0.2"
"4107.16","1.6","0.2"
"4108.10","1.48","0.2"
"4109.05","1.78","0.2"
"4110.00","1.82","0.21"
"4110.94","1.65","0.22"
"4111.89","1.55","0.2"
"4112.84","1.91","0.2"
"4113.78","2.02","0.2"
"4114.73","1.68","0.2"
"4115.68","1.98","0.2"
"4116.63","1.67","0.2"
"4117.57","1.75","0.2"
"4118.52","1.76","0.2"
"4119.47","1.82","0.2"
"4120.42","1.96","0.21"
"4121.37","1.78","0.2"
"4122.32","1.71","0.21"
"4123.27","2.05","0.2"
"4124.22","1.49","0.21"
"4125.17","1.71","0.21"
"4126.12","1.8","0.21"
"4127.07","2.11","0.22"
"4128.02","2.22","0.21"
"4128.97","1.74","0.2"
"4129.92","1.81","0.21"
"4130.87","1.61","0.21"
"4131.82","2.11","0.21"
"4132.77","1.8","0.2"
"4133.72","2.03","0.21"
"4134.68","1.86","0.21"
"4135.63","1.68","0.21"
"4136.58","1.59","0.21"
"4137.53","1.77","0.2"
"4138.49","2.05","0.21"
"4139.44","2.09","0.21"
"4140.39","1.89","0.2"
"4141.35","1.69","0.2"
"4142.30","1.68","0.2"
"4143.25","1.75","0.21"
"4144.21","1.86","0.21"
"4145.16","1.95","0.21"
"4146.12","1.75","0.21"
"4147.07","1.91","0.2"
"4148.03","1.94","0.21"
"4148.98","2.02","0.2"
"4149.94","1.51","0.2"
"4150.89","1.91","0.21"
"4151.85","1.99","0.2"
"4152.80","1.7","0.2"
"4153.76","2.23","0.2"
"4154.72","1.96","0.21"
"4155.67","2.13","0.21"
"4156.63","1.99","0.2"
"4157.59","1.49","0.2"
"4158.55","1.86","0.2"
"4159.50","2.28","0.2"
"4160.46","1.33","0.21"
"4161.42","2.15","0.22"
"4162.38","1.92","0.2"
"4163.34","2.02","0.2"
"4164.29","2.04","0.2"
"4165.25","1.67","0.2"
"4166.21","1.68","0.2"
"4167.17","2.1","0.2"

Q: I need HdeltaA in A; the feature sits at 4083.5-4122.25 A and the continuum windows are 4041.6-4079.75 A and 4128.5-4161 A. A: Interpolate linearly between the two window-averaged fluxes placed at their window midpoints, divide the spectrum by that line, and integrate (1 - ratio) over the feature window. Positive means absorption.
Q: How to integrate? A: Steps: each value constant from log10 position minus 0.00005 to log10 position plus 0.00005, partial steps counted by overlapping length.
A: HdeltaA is 4.58 A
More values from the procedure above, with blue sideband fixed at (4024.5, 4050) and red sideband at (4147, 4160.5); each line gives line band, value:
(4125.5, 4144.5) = 0.4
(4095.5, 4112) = 4.0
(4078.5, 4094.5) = 1.1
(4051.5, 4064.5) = 1.0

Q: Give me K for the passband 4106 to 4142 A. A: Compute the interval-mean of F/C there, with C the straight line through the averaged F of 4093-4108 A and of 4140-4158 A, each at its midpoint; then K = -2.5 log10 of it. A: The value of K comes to -0.111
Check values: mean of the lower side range 1.41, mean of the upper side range 1.86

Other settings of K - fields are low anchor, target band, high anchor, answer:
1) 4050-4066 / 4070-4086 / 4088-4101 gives -0.10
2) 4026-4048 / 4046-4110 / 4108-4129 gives 0.07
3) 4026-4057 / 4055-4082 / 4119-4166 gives 0.04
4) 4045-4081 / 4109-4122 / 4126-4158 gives 0.05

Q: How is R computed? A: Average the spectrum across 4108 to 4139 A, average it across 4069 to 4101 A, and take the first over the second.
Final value 1.03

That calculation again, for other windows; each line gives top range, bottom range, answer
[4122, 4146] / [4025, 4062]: 0.99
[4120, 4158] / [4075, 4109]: 1.14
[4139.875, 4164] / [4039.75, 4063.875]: 1.02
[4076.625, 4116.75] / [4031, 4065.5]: 0.88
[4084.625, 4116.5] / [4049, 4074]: 0.87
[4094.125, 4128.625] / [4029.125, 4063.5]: 0.88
